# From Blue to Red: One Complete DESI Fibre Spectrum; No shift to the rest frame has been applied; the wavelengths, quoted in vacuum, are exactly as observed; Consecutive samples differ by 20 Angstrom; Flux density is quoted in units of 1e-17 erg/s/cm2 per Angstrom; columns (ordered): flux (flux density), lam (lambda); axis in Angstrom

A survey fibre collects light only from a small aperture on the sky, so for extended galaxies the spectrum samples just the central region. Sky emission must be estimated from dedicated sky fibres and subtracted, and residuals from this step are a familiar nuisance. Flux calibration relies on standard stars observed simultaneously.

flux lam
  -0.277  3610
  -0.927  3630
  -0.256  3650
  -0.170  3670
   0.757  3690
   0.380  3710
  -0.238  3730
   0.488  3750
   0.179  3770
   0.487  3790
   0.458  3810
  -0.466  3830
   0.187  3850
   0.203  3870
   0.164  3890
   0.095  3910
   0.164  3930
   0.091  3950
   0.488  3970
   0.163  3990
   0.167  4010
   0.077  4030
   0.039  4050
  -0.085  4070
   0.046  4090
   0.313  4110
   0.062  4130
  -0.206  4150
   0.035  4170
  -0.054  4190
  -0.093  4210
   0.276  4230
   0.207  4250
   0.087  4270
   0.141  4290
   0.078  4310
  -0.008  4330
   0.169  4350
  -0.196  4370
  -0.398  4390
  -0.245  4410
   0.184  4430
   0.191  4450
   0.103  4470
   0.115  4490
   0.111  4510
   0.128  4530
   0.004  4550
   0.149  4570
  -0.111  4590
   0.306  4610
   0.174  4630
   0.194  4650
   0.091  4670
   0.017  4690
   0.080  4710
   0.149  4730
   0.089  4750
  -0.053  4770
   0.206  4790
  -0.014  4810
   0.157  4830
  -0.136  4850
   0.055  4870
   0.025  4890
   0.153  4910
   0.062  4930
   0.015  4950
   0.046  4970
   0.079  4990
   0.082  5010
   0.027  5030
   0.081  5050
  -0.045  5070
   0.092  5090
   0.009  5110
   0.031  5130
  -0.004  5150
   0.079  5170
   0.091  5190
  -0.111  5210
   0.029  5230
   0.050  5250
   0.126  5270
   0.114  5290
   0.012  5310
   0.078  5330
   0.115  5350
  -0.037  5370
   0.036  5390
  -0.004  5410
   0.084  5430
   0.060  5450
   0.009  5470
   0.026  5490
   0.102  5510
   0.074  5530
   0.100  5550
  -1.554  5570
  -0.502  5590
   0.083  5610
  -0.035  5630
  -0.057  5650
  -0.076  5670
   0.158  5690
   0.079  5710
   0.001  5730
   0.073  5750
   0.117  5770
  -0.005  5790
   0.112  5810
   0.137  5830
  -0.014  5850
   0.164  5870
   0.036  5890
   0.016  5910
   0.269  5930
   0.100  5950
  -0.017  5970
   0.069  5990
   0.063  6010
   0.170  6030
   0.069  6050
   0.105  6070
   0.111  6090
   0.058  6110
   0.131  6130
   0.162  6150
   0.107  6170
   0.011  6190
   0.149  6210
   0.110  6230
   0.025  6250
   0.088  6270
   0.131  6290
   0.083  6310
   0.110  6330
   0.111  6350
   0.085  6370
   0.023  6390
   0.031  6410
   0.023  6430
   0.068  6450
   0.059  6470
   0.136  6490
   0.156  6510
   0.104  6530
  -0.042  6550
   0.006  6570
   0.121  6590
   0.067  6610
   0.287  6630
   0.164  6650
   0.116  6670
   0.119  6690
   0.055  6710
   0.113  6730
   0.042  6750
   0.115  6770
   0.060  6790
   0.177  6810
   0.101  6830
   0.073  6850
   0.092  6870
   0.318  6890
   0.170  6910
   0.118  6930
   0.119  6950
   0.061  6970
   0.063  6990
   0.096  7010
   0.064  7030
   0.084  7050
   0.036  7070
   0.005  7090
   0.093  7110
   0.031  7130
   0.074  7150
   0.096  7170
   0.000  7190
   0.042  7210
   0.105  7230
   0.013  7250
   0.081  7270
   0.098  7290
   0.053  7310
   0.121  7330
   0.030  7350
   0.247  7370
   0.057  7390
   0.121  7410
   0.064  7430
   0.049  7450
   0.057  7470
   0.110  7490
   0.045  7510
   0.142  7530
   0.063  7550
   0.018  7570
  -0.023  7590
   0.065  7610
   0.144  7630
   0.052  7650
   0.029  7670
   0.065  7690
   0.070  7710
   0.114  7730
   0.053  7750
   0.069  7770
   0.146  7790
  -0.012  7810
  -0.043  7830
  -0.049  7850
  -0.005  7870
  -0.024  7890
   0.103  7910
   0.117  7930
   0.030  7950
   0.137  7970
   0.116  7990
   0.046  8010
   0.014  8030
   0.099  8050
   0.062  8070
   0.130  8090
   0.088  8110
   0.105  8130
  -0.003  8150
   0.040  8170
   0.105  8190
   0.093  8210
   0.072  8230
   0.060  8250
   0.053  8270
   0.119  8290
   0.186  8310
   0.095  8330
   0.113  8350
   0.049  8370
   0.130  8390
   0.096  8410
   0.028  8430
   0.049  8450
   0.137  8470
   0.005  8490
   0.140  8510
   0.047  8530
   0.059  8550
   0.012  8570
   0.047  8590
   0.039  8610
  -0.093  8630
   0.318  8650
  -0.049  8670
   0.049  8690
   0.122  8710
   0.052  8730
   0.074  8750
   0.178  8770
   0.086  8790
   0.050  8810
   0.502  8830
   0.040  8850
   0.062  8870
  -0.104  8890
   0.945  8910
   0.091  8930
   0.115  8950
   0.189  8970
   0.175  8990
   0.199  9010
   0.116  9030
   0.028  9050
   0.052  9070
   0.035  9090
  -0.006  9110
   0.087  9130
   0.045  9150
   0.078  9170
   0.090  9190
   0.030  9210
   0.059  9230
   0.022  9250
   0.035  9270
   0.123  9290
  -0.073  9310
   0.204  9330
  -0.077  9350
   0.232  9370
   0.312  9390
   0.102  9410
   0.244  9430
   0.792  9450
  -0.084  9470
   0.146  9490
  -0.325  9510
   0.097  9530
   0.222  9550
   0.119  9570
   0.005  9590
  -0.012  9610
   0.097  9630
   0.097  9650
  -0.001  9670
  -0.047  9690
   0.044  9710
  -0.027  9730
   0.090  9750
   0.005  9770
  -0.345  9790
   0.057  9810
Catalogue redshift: 0.780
